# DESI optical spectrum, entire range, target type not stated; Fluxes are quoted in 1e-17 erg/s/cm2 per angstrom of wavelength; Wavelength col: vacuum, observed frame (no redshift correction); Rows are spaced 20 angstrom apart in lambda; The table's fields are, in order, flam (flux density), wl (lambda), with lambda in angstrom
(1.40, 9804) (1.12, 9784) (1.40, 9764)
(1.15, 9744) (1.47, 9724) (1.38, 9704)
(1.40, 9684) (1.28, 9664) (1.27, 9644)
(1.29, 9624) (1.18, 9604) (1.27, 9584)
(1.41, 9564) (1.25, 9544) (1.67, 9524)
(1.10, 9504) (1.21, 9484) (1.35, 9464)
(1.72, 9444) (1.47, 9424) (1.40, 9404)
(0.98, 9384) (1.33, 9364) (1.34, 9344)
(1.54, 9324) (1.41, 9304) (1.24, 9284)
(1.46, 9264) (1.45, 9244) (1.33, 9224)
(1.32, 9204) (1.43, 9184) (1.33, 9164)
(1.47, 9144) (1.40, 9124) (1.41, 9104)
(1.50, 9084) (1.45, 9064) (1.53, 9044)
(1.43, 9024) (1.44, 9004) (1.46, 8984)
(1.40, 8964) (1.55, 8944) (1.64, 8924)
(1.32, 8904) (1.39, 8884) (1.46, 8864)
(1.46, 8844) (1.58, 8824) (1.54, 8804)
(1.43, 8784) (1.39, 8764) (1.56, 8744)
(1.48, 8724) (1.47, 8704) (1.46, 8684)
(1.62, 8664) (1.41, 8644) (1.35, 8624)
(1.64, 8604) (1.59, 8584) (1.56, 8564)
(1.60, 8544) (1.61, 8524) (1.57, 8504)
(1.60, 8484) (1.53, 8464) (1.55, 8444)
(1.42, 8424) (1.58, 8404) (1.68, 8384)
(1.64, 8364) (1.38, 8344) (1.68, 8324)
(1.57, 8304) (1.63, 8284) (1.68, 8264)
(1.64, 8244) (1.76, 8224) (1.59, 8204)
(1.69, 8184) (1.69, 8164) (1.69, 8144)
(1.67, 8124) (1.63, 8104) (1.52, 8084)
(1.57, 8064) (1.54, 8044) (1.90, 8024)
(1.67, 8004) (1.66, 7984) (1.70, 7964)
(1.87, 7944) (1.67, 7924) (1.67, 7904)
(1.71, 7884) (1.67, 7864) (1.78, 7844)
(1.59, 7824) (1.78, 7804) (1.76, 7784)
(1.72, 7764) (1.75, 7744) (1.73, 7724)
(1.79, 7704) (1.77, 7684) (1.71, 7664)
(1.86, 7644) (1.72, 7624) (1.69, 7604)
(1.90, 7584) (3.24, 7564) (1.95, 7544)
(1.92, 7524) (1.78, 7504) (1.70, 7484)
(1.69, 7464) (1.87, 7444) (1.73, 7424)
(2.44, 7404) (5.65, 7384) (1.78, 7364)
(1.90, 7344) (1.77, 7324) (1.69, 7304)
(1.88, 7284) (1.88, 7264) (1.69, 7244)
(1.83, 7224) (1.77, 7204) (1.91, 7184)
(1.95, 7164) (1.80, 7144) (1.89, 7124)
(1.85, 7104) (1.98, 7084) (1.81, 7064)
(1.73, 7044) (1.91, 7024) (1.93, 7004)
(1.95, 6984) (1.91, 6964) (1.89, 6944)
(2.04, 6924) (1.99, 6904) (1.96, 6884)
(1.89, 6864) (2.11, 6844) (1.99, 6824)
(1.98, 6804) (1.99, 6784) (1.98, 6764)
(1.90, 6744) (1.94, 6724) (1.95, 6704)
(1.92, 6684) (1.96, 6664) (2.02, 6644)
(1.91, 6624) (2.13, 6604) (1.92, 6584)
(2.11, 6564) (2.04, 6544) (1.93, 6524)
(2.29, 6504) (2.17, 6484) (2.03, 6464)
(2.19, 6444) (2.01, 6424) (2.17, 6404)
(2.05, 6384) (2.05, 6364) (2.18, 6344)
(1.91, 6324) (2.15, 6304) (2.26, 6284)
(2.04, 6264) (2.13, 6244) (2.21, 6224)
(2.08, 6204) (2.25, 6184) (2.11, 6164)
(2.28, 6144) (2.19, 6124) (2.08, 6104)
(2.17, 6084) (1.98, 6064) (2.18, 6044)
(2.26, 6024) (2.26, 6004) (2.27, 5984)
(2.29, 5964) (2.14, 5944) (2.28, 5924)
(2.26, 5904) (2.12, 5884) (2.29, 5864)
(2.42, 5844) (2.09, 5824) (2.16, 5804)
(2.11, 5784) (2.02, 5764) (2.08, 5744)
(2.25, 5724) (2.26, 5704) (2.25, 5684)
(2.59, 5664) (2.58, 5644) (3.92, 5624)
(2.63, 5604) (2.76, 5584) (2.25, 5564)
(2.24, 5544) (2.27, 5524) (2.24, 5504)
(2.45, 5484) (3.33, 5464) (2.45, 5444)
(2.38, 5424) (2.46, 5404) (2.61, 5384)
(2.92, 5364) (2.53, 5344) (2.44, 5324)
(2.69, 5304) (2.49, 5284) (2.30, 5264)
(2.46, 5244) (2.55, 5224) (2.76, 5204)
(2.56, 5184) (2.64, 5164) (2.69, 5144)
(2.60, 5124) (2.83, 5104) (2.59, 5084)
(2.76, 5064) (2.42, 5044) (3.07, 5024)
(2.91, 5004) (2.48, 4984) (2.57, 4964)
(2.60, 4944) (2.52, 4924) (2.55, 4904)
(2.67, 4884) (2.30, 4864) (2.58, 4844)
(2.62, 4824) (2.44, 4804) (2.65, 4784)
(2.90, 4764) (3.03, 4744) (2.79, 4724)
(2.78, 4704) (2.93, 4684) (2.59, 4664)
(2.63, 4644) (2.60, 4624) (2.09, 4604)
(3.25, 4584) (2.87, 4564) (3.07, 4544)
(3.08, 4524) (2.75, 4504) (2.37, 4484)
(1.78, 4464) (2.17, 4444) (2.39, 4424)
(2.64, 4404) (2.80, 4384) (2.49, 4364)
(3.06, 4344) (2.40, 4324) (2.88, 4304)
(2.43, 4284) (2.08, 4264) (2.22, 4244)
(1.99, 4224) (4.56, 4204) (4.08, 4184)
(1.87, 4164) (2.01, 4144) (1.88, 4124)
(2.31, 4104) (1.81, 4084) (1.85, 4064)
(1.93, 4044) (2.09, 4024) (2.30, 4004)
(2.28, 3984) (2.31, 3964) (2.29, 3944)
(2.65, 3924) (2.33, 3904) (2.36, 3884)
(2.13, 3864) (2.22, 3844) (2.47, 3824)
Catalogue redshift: 0.125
